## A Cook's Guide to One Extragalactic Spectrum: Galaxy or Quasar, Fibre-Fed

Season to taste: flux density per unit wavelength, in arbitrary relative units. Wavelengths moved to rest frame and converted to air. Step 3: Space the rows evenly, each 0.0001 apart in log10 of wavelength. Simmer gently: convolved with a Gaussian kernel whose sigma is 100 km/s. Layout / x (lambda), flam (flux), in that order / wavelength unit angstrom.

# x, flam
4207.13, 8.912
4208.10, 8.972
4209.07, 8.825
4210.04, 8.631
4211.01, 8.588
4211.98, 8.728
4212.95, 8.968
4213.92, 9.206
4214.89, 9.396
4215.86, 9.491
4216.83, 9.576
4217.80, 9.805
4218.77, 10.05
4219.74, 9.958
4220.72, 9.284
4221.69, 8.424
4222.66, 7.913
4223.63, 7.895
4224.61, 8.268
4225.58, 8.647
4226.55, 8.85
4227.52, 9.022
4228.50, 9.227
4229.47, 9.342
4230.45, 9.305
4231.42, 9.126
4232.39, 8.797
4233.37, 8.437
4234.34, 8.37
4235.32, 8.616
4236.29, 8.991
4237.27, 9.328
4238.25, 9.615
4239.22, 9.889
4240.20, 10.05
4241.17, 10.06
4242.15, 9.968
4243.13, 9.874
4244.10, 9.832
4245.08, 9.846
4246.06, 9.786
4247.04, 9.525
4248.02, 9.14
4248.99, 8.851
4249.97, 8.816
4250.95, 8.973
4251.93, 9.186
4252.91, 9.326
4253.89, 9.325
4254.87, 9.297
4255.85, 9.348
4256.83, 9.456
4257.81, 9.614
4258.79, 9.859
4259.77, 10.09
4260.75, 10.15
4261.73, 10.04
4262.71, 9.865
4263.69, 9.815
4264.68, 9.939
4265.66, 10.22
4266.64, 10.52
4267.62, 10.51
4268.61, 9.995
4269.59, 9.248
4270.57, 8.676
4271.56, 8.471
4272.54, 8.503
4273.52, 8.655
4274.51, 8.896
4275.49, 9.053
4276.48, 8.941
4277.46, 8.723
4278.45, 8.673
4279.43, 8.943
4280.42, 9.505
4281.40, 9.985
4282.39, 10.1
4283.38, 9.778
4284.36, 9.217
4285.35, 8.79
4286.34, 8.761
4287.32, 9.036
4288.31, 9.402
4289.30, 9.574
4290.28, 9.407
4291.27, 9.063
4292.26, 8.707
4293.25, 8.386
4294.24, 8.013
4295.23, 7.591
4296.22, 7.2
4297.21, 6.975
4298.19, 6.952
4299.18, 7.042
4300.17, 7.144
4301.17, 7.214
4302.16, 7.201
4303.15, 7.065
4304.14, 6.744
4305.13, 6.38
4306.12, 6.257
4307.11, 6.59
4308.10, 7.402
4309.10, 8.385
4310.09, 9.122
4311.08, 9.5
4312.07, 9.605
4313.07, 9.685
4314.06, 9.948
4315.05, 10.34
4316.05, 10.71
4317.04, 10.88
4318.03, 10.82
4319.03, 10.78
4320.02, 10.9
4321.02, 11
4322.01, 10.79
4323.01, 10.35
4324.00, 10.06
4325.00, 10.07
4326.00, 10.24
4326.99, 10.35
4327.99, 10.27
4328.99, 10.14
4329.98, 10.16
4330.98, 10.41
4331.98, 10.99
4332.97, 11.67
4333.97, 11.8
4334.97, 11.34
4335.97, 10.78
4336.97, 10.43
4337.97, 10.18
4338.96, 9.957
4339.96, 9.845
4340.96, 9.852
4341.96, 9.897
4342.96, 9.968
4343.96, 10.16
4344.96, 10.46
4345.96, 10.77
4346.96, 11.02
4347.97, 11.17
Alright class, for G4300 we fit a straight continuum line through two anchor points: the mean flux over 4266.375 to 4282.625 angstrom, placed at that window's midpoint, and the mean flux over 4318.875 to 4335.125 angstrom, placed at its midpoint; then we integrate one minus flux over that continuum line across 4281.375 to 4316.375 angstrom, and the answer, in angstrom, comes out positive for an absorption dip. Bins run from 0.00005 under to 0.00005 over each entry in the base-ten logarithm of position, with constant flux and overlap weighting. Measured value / 5.3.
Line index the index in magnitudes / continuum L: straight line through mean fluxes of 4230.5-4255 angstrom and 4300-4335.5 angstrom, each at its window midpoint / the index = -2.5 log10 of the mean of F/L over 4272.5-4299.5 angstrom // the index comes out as 0.09 mag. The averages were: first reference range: 9.32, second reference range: 9.53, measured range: 8.72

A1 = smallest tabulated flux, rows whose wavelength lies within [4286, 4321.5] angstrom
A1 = 6.257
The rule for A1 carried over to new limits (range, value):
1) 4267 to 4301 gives 6.952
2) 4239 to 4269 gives 8.816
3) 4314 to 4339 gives 9.948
